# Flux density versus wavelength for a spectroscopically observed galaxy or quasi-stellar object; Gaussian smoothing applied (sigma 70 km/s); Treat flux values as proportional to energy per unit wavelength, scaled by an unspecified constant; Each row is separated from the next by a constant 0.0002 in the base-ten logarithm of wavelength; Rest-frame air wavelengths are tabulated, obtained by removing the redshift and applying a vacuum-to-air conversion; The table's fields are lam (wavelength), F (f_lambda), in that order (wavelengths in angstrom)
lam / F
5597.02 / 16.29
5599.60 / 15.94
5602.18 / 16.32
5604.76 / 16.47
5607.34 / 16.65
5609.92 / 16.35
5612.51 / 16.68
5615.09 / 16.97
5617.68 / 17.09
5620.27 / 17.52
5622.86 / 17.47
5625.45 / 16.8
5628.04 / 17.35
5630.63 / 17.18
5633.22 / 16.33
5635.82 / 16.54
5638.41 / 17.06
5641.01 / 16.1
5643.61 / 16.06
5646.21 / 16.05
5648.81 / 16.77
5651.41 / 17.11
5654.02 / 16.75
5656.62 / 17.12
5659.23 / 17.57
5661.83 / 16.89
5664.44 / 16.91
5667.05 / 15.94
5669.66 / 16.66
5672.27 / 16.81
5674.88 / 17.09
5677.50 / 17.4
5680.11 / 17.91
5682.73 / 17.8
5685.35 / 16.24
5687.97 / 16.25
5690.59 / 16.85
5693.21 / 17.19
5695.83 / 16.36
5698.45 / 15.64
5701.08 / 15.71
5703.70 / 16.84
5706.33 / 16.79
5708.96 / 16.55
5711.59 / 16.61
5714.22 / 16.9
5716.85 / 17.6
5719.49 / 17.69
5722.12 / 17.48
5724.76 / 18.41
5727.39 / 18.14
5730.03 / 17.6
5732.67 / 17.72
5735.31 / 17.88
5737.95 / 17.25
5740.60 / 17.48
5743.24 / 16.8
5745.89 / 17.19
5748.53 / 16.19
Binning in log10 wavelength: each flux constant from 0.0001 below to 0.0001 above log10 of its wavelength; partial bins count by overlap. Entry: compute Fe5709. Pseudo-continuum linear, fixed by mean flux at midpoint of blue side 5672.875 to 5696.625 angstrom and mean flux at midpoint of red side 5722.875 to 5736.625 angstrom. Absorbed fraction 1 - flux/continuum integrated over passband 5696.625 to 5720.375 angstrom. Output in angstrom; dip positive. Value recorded 1.12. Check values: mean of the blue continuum 17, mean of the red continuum 17.9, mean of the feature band 16.7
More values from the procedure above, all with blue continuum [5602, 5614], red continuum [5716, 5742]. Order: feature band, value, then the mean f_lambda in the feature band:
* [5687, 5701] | 0.79 angstrom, 16.4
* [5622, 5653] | 0.17 angstrom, 16.7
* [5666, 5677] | 0.29 angstrom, 16.7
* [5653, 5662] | -0.05 angstrom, 17.1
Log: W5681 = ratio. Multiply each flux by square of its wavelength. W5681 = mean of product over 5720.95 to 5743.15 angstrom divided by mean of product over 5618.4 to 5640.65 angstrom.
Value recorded 1.1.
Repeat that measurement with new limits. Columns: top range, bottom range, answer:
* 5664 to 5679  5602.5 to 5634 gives 1.01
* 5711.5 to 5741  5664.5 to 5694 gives 1.06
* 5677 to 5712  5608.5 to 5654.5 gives 1.02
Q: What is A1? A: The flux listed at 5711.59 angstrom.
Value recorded 16.61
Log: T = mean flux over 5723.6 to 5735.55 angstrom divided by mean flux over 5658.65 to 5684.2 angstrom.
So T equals 1.05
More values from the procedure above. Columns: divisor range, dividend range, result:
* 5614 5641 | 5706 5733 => 1.03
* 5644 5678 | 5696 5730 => 1.01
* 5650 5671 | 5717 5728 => 1.06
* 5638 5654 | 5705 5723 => 1.03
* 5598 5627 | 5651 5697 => 1.01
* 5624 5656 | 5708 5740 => 1.05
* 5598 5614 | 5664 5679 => 1.02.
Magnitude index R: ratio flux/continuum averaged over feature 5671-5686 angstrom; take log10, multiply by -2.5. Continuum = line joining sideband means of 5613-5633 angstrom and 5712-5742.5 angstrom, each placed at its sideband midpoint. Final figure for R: 0.01 mag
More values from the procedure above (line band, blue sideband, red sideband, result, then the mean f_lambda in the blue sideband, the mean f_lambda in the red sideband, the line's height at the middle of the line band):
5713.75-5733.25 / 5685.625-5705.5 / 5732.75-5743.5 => -0.040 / 16.4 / 17.4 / 17.1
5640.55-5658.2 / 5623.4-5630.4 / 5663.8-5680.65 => 0.028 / 17.1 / 16.9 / 17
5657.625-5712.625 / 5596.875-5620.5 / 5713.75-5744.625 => 0.030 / 16.6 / 17.6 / 17.2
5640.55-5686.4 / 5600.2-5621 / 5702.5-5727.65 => 0.008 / 16.7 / 17.3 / 17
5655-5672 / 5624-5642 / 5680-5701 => -0.009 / 16.8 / 16.6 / 16.7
